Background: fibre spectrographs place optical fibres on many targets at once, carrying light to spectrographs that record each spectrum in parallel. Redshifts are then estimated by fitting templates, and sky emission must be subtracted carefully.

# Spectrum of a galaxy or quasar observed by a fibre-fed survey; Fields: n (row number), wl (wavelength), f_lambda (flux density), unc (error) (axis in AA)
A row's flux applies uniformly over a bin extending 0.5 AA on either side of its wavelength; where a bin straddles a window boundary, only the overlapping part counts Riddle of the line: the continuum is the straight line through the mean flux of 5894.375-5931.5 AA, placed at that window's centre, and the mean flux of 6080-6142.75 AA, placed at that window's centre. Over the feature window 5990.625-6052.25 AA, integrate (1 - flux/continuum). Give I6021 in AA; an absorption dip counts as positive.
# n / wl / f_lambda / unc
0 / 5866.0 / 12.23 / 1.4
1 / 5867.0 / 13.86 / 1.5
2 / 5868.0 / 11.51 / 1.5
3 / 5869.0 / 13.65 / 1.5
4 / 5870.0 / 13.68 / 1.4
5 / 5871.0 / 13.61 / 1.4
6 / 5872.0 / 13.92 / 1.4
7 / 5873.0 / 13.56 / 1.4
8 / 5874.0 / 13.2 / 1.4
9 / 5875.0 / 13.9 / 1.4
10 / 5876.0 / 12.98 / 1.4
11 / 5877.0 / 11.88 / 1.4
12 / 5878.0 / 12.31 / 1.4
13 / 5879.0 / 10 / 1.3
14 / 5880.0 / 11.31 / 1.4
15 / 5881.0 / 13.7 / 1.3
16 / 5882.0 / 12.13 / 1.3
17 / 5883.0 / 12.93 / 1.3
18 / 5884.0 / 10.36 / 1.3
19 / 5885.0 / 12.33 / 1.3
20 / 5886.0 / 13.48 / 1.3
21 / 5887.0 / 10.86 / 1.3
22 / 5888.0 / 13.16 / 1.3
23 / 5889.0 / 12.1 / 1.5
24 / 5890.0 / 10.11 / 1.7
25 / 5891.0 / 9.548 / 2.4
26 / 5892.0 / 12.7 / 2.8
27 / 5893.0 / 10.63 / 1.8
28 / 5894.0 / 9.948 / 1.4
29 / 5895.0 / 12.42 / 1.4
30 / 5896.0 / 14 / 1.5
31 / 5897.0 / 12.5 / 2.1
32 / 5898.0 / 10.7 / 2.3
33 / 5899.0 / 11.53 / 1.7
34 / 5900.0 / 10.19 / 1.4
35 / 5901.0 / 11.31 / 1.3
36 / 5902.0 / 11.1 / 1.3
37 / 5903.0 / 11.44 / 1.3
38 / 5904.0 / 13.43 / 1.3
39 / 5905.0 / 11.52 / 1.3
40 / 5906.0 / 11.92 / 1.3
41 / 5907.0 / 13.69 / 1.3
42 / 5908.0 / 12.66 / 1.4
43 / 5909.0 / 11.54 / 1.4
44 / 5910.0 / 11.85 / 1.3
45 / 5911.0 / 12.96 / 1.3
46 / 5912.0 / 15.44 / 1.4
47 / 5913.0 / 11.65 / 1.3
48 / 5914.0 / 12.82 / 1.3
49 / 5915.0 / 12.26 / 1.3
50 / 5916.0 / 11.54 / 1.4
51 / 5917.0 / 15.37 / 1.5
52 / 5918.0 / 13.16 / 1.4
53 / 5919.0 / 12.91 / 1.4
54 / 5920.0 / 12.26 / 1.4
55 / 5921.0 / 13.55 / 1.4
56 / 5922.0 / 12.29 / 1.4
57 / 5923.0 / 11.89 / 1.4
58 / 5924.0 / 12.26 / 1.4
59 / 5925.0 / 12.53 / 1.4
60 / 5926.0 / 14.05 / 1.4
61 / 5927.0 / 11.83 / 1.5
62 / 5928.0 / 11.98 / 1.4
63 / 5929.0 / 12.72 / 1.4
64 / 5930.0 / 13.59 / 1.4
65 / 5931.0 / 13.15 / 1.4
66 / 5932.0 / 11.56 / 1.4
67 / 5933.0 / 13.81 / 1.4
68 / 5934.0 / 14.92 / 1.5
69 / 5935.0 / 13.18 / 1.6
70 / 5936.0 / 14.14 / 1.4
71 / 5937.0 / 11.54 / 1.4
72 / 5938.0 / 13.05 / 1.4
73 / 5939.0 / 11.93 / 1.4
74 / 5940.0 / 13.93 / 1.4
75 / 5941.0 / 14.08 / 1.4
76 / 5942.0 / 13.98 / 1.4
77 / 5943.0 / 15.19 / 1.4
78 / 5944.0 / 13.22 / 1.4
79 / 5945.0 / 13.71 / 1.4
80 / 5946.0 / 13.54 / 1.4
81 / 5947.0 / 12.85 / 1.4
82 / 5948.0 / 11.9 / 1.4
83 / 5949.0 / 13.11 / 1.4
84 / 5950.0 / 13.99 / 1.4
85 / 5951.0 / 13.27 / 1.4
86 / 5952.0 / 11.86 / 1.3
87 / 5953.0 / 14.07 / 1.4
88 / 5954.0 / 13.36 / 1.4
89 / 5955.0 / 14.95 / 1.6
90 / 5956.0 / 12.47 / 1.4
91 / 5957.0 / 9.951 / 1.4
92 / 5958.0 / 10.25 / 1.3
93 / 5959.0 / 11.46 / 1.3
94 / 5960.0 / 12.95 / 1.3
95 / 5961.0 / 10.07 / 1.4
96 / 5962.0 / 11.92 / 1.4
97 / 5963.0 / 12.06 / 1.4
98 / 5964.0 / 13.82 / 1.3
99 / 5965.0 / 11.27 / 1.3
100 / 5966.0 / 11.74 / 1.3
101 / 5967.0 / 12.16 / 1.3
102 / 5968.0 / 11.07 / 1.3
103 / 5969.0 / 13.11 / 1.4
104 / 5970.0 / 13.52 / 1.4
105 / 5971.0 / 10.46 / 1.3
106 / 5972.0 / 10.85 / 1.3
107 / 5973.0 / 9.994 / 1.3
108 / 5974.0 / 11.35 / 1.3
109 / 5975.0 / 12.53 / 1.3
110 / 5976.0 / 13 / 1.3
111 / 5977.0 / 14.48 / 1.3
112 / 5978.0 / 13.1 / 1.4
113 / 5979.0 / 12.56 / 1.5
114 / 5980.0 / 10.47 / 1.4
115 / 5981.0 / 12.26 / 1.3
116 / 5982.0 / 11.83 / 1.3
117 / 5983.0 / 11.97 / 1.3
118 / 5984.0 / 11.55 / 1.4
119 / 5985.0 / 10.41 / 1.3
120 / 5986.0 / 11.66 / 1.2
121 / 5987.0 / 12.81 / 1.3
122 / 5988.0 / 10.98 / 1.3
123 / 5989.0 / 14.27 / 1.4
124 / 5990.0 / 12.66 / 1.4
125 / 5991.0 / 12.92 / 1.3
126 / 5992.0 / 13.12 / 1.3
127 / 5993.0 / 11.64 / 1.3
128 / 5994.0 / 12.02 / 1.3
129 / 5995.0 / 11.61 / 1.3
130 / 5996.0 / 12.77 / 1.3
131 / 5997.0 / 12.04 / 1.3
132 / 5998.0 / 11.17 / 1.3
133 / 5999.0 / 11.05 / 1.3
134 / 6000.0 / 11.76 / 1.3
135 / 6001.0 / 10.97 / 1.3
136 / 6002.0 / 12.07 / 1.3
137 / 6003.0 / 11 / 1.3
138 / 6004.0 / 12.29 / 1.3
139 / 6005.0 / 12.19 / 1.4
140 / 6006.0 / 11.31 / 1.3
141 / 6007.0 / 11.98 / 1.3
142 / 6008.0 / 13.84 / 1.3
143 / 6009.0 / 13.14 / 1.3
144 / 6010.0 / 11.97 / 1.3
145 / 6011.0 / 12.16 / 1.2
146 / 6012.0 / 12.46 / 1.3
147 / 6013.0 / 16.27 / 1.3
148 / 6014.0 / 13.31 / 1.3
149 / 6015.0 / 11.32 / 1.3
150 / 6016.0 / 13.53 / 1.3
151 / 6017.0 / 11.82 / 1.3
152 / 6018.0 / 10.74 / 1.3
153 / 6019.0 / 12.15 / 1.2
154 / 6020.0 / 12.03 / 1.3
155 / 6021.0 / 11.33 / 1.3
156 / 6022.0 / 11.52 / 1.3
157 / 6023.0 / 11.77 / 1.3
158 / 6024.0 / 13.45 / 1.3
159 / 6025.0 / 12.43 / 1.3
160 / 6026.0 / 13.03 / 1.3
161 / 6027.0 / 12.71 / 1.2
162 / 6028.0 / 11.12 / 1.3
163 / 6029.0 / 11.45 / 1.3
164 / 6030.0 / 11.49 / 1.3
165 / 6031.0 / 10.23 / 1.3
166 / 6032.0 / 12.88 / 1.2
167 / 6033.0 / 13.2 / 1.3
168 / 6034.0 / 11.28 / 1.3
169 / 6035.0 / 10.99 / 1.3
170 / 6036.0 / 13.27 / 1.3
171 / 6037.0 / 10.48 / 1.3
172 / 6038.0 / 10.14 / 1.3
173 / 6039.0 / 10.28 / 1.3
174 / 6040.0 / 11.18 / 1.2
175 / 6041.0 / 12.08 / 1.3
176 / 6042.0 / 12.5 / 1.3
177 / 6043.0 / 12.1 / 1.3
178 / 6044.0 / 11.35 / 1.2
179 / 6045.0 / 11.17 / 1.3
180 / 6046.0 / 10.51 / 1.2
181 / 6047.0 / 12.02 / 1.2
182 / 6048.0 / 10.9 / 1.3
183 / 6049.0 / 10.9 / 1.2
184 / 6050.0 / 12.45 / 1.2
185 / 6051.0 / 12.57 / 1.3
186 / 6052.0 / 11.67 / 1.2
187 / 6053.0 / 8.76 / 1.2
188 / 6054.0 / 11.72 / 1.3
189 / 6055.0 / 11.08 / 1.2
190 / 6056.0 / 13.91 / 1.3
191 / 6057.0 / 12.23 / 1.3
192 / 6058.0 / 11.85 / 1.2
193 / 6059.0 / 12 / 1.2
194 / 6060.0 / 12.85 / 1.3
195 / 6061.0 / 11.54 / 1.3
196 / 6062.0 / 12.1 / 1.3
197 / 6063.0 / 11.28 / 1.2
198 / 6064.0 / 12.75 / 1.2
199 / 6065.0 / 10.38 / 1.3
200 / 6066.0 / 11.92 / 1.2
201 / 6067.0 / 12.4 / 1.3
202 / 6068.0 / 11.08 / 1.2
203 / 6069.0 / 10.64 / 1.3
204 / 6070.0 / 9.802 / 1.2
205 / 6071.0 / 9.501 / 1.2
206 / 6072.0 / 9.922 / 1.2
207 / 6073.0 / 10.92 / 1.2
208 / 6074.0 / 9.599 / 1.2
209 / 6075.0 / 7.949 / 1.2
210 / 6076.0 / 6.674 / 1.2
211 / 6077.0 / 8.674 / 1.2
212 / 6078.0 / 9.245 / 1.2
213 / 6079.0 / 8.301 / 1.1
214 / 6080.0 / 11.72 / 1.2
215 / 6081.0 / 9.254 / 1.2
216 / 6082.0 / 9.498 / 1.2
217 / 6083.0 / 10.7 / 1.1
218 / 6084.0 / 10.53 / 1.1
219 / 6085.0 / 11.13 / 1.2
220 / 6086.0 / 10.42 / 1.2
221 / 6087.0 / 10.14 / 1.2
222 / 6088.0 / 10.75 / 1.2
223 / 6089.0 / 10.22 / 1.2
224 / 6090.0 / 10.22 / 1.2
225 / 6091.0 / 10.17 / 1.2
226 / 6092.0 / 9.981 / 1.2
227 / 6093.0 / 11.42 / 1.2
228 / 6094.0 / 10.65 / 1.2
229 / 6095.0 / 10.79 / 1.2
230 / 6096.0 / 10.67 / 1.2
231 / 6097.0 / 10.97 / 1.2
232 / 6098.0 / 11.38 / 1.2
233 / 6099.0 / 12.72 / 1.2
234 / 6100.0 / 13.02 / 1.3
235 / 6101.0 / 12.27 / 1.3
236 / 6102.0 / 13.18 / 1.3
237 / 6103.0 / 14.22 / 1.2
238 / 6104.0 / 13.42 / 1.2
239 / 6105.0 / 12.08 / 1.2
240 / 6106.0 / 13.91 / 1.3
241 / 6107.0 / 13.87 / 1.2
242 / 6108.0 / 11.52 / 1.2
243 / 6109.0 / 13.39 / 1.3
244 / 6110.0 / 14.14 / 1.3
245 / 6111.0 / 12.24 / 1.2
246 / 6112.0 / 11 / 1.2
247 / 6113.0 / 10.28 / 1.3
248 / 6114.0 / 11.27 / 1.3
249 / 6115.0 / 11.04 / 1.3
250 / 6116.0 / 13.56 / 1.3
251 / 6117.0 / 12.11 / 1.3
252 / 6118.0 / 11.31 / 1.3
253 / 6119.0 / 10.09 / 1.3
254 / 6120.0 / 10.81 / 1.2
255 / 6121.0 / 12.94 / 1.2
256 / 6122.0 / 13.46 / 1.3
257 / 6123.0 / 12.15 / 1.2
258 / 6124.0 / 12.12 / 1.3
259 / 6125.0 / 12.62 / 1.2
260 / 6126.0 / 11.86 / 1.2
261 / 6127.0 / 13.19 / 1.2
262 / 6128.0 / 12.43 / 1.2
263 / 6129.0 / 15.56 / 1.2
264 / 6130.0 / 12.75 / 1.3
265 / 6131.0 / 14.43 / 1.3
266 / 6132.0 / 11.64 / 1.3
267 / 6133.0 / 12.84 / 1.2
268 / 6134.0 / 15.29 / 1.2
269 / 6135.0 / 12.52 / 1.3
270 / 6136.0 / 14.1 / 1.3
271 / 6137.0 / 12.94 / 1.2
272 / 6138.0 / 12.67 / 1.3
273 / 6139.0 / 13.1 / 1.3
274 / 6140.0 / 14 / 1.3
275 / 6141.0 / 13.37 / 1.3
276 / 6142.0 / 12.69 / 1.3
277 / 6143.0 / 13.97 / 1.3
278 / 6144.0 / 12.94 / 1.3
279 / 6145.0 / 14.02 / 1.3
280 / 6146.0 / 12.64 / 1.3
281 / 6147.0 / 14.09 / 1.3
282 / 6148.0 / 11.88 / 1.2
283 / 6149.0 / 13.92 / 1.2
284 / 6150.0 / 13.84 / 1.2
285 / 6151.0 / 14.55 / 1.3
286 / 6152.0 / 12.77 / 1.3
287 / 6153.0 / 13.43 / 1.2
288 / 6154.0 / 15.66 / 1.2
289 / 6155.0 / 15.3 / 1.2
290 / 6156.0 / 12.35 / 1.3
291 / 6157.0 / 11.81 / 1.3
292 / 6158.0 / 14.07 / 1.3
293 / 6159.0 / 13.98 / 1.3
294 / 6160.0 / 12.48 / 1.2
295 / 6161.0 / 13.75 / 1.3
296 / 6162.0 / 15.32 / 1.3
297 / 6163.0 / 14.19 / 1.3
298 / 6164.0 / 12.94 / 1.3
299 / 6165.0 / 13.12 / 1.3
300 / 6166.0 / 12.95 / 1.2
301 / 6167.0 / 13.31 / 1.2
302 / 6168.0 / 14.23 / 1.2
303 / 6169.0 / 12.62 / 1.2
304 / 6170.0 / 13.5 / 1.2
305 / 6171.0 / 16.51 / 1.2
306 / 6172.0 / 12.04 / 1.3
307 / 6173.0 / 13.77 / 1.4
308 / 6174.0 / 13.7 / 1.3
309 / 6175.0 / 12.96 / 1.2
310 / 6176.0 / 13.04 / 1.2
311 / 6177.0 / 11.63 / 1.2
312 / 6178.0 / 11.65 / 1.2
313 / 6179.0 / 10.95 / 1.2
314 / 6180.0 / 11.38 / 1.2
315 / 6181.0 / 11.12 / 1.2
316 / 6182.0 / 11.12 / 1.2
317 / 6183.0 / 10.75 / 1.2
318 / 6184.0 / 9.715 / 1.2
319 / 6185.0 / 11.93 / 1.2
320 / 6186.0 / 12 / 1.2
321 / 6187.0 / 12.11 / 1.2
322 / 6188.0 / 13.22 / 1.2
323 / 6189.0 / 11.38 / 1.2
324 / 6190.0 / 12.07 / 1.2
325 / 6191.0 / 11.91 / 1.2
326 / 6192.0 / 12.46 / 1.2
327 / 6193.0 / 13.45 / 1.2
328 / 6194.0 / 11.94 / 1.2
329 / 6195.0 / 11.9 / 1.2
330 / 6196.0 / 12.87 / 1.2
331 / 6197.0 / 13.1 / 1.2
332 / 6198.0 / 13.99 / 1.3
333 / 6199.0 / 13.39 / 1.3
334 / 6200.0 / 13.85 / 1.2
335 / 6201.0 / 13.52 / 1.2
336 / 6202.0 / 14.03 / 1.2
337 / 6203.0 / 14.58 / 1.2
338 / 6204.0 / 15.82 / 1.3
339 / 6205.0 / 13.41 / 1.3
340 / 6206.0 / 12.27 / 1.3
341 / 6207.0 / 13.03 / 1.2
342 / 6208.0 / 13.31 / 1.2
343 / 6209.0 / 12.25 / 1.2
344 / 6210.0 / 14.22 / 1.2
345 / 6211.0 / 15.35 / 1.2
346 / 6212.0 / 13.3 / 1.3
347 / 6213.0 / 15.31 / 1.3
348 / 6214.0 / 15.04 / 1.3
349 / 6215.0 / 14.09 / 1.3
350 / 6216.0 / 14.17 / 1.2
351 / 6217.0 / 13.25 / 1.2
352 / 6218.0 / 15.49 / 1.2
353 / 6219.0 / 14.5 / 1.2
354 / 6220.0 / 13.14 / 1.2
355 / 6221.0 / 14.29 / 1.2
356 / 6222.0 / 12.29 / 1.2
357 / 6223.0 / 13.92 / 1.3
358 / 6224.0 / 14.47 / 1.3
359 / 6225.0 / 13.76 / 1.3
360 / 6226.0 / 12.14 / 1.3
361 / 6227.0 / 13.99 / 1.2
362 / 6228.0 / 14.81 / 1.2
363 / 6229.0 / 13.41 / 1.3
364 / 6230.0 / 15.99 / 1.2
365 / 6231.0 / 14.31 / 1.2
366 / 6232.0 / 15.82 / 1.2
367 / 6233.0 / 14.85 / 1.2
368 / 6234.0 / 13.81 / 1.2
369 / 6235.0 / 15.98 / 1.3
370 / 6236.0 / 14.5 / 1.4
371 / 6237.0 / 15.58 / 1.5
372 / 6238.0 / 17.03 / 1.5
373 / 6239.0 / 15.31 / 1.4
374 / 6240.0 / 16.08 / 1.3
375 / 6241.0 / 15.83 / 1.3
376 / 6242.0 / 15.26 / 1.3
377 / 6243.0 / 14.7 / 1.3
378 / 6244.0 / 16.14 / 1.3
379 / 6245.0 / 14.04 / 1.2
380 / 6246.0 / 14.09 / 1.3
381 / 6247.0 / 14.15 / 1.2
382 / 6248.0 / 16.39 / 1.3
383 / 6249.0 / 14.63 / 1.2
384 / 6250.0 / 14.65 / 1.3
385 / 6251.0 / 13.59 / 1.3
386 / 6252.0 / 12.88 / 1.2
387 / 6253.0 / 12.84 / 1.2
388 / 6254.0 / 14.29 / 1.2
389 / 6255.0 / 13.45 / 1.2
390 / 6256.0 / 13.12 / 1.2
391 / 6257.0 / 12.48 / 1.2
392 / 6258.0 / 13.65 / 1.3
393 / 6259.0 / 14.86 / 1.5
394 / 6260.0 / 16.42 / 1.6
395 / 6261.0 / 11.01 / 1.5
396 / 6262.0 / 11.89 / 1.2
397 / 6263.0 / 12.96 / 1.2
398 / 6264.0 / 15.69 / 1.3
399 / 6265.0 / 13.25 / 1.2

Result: 1.6 AA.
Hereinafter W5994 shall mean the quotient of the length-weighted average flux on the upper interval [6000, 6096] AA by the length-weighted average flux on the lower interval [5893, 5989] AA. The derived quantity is 0.9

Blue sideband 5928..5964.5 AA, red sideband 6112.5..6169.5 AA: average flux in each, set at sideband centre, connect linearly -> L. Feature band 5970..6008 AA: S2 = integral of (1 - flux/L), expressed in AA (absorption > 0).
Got 2.9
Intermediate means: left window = 12.9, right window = 13.1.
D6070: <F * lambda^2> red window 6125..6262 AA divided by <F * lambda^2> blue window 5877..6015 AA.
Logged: 1.19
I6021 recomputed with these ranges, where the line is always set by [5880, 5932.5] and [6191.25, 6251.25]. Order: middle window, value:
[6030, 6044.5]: 1.7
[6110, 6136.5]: 2.2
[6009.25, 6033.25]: 1.3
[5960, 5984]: 1.3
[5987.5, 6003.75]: 1.0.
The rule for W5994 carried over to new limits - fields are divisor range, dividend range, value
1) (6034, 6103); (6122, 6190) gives 1.18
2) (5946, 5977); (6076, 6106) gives 0.89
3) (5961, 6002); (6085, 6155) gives 1.04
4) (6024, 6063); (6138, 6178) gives 1.15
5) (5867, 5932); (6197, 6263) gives 1.15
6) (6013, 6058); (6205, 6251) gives 1.22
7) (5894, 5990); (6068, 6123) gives 0.89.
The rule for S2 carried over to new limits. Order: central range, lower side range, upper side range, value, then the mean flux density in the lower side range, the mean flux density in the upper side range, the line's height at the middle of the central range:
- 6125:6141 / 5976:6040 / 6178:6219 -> -0.8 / 12.1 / 13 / 12.7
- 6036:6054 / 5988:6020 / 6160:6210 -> 1.6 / 12.3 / 12.9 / 12.4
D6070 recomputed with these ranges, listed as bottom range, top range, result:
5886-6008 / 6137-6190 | 1.13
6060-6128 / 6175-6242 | 1.24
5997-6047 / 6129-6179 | 1.17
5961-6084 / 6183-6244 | 1.27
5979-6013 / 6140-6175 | 1.19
